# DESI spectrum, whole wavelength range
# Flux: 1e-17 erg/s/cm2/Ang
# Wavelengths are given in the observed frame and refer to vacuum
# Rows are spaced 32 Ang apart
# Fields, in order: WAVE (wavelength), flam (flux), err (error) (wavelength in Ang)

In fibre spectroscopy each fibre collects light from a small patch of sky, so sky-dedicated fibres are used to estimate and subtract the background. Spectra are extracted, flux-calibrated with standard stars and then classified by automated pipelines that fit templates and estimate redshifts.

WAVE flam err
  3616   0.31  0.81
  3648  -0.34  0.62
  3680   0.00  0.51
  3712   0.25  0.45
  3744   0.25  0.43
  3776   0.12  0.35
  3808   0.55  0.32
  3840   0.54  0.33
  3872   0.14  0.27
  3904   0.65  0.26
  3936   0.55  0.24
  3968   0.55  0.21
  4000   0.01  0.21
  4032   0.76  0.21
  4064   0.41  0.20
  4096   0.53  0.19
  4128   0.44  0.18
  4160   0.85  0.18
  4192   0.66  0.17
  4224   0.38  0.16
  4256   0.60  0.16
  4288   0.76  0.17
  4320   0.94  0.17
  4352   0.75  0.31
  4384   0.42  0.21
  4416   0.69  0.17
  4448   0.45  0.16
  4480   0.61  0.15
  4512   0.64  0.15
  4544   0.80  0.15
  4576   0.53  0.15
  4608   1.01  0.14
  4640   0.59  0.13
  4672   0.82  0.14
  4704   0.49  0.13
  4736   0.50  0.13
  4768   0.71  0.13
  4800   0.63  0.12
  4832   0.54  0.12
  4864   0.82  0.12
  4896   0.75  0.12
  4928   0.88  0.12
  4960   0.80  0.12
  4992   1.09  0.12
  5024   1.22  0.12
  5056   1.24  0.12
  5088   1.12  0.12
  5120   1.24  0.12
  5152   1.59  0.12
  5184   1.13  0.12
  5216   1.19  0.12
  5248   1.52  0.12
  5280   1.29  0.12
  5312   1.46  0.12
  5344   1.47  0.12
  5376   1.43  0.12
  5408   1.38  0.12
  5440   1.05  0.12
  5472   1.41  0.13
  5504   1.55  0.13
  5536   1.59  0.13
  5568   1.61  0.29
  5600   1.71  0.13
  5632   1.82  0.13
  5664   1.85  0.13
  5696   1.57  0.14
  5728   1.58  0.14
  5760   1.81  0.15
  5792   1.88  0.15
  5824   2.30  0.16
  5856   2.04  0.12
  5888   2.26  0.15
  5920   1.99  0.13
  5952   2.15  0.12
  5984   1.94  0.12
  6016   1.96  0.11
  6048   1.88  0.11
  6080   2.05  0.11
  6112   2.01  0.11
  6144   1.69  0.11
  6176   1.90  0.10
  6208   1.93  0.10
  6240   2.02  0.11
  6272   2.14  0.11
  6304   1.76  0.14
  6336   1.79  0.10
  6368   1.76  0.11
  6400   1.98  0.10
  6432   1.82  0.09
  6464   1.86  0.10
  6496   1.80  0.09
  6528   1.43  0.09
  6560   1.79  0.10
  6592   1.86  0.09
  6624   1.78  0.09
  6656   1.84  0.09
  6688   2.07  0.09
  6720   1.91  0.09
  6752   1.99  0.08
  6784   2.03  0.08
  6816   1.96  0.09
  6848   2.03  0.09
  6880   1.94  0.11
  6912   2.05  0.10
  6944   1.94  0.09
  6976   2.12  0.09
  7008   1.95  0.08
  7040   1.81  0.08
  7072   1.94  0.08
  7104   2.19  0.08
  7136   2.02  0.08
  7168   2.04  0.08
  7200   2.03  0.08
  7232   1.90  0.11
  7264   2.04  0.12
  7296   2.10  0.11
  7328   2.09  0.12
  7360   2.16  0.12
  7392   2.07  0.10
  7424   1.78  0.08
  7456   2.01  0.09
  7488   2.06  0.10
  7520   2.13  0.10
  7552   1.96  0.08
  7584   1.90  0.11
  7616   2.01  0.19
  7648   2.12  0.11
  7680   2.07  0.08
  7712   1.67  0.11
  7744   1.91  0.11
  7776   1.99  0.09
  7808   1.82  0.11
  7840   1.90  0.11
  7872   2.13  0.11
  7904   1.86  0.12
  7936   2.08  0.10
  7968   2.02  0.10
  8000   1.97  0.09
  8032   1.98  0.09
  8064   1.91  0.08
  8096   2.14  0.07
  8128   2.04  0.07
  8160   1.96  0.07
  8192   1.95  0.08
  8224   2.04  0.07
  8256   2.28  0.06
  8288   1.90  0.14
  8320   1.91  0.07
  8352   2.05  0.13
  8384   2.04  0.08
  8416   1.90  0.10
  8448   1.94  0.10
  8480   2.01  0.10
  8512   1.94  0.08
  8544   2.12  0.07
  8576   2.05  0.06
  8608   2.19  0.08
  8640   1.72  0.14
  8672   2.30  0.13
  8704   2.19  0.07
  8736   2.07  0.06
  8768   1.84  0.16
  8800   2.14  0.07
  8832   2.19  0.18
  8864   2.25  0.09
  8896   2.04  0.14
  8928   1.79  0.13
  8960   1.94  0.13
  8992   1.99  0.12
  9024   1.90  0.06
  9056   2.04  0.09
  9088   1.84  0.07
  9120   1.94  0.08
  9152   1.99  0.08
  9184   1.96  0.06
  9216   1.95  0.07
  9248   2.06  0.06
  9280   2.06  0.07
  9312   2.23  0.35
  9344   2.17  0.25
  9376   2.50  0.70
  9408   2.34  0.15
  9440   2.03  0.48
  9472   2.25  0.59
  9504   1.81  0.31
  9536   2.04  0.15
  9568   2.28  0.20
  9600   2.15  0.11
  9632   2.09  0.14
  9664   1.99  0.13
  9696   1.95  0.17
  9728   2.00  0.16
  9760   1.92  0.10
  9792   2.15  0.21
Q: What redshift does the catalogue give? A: 0.261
